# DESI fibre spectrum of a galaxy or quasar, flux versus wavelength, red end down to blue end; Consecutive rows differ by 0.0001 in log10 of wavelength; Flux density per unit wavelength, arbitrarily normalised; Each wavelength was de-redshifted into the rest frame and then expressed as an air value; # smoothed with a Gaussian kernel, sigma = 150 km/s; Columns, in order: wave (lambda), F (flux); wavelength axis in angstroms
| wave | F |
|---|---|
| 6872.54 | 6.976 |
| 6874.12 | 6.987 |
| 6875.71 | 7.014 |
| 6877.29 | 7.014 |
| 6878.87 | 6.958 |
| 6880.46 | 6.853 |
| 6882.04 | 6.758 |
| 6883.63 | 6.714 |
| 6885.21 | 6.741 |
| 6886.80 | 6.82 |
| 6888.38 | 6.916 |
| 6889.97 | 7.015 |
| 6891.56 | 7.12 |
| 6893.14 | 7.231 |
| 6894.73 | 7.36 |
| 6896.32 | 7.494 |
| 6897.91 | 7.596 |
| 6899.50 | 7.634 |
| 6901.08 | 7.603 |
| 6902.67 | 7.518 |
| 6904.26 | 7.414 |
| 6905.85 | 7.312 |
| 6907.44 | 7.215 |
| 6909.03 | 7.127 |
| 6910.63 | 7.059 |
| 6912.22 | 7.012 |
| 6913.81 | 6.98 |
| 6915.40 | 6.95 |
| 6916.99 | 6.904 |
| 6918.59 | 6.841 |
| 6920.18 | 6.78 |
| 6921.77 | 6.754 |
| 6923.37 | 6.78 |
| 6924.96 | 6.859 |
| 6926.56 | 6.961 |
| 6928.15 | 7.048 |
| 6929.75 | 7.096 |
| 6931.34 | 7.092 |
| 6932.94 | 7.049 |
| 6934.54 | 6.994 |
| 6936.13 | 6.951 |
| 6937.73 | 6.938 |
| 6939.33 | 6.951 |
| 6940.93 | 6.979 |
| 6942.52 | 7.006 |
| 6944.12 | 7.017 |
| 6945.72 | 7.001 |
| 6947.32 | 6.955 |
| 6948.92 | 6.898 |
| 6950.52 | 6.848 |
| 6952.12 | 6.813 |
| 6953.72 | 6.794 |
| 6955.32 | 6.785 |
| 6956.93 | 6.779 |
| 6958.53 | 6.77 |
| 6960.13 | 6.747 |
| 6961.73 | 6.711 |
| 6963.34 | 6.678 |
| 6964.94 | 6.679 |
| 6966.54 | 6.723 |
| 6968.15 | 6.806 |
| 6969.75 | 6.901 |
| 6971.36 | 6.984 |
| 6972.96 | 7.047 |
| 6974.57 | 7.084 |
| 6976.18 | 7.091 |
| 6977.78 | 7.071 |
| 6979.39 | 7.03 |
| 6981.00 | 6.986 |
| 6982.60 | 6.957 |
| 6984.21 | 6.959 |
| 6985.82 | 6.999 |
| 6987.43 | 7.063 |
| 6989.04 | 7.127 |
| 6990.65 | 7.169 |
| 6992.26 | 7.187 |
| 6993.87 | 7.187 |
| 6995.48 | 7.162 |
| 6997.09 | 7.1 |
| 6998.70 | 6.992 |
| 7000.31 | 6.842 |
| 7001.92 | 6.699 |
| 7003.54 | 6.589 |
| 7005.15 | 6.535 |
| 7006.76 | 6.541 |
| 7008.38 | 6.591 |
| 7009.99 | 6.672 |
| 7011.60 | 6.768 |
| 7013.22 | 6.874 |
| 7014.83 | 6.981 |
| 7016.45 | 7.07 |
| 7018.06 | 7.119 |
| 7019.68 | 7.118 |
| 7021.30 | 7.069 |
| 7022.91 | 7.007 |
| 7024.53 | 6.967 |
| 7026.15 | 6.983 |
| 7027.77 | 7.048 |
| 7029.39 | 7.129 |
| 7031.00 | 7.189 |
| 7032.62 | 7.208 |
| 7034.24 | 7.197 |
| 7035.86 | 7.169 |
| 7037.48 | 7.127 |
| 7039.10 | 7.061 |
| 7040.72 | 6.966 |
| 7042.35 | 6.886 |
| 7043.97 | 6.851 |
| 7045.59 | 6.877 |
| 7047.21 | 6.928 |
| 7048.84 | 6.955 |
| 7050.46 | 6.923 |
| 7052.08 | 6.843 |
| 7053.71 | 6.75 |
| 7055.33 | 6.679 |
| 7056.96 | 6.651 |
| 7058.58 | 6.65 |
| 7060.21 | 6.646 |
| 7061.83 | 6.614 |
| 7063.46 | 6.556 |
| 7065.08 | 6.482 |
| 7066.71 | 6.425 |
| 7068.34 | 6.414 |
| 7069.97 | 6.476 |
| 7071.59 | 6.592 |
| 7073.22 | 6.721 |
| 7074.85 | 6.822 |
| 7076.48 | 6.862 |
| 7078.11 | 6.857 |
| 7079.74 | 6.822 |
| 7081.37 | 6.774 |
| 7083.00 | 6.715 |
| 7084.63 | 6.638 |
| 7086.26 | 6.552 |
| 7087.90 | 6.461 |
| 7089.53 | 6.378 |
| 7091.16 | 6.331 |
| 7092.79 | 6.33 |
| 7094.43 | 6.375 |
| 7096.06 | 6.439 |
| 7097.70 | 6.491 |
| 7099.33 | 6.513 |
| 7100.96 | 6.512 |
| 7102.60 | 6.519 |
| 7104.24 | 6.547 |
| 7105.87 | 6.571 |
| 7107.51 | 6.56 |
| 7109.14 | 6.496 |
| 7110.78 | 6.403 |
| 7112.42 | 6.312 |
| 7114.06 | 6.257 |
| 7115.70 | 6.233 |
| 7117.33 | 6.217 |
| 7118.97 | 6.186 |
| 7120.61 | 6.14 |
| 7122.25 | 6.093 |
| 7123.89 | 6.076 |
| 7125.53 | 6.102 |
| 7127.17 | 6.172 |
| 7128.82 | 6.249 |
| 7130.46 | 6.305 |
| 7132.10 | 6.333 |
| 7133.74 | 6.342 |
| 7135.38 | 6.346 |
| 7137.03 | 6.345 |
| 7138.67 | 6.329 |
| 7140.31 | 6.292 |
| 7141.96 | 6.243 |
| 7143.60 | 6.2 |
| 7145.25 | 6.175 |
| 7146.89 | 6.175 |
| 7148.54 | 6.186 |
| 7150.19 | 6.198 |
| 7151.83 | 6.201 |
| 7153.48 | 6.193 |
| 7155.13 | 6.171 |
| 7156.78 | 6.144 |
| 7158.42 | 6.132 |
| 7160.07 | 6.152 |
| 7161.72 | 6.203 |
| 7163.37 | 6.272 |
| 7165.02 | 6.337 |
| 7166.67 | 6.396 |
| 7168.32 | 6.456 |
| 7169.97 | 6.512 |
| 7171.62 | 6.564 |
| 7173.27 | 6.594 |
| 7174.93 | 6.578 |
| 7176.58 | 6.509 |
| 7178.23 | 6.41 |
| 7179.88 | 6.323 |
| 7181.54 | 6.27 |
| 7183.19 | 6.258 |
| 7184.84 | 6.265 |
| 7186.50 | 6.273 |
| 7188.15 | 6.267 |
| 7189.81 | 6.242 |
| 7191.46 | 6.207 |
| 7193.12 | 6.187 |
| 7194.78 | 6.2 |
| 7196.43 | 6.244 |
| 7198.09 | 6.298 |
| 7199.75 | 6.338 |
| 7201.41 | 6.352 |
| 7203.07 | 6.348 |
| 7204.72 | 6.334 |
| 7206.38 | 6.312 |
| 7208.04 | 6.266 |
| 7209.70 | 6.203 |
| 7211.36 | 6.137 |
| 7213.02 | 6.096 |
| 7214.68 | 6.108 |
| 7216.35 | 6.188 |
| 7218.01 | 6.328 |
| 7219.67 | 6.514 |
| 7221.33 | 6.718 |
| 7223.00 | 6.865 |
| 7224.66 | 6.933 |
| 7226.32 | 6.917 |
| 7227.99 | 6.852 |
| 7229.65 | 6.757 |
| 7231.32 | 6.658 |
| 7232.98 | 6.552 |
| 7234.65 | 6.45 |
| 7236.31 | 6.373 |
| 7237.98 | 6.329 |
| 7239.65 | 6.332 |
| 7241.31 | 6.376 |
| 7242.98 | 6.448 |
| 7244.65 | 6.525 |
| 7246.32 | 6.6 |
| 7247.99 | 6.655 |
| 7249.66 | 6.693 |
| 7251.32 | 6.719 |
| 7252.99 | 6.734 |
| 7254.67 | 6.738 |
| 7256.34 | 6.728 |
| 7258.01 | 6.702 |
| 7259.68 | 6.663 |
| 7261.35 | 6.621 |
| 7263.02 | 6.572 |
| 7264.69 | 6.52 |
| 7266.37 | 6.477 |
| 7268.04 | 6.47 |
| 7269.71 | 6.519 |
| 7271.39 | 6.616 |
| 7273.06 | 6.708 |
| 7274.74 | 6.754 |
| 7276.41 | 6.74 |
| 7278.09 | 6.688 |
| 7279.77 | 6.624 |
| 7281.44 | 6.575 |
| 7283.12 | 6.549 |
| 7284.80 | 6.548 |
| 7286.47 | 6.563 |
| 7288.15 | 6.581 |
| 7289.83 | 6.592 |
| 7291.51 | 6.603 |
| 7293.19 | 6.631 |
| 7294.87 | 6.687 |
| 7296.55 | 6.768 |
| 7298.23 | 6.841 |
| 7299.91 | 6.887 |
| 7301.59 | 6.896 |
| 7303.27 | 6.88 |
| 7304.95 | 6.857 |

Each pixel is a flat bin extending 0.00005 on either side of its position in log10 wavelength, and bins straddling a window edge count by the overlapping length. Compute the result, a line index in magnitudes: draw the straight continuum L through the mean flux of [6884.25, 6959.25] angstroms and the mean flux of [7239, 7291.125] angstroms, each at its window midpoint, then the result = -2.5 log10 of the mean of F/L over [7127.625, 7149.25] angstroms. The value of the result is 0.08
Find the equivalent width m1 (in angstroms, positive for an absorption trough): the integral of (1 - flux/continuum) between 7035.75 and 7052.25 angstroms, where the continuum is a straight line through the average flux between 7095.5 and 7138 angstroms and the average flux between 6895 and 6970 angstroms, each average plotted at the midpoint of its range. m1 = -0.9 angstroms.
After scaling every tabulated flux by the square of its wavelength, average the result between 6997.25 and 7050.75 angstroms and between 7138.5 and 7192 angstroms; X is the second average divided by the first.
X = 0.9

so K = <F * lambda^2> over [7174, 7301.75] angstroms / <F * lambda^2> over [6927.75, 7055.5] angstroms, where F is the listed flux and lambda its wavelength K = 1.00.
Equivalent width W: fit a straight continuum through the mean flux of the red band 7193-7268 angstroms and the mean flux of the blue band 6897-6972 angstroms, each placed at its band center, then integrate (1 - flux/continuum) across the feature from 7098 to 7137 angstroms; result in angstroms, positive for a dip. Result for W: 2.1 angstroms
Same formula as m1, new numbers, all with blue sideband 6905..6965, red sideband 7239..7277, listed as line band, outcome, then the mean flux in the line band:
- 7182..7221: 2.3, 6.27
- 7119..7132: 1.1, 6.17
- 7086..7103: 0.8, 6.44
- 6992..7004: -0.2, 6.97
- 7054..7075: 0.6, 6.59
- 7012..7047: -1.0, 7.04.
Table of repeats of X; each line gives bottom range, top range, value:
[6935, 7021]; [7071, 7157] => 0.96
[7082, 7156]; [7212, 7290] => 1.08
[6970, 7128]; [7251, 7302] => 1.05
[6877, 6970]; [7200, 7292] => 1.03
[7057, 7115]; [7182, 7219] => 0.99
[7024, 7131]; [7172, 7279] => 1.02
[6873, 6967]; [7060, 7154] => 0.97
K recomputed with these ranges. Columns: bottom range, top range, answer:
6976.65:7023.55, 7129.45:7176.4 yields 0.95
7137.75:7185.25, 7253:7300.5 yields 1.09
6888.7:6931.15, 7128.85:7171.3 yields 0.94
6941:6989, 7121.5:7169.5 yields 0.95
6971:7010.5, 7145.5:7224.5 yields 0.96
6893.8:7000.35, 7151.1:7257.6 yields 0.98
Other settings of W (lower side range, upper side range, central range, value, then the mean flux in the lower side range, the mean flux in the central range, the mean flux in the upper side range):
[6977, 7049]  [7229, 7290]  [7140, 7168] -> 2.2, 6.98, 6.22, 6.59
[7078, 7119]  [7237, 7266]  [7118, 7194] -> 2.8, 6.48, 6.27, 6.58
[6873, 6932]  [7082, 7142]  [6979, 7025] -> -1.4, 7.07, 6.94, 6.36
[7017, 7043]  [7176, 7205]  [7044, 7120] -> 2.8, 7.08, 6.57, 6.29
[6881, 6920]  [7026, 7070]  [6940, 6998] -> 0.4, 7.13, 6.95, 6.85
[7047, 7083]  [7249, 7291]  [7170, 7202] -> 1.5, 6.7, 6.34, 6.63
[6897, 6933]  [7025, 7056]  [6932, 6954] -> 0.4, 7.11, 6.95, 6.99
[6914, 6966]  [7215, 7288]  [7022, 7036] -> -0.6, 6.89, 7.1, 6.6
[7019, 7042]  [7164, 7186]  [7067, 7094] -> 1.0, 7.08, 6.6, 6.42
